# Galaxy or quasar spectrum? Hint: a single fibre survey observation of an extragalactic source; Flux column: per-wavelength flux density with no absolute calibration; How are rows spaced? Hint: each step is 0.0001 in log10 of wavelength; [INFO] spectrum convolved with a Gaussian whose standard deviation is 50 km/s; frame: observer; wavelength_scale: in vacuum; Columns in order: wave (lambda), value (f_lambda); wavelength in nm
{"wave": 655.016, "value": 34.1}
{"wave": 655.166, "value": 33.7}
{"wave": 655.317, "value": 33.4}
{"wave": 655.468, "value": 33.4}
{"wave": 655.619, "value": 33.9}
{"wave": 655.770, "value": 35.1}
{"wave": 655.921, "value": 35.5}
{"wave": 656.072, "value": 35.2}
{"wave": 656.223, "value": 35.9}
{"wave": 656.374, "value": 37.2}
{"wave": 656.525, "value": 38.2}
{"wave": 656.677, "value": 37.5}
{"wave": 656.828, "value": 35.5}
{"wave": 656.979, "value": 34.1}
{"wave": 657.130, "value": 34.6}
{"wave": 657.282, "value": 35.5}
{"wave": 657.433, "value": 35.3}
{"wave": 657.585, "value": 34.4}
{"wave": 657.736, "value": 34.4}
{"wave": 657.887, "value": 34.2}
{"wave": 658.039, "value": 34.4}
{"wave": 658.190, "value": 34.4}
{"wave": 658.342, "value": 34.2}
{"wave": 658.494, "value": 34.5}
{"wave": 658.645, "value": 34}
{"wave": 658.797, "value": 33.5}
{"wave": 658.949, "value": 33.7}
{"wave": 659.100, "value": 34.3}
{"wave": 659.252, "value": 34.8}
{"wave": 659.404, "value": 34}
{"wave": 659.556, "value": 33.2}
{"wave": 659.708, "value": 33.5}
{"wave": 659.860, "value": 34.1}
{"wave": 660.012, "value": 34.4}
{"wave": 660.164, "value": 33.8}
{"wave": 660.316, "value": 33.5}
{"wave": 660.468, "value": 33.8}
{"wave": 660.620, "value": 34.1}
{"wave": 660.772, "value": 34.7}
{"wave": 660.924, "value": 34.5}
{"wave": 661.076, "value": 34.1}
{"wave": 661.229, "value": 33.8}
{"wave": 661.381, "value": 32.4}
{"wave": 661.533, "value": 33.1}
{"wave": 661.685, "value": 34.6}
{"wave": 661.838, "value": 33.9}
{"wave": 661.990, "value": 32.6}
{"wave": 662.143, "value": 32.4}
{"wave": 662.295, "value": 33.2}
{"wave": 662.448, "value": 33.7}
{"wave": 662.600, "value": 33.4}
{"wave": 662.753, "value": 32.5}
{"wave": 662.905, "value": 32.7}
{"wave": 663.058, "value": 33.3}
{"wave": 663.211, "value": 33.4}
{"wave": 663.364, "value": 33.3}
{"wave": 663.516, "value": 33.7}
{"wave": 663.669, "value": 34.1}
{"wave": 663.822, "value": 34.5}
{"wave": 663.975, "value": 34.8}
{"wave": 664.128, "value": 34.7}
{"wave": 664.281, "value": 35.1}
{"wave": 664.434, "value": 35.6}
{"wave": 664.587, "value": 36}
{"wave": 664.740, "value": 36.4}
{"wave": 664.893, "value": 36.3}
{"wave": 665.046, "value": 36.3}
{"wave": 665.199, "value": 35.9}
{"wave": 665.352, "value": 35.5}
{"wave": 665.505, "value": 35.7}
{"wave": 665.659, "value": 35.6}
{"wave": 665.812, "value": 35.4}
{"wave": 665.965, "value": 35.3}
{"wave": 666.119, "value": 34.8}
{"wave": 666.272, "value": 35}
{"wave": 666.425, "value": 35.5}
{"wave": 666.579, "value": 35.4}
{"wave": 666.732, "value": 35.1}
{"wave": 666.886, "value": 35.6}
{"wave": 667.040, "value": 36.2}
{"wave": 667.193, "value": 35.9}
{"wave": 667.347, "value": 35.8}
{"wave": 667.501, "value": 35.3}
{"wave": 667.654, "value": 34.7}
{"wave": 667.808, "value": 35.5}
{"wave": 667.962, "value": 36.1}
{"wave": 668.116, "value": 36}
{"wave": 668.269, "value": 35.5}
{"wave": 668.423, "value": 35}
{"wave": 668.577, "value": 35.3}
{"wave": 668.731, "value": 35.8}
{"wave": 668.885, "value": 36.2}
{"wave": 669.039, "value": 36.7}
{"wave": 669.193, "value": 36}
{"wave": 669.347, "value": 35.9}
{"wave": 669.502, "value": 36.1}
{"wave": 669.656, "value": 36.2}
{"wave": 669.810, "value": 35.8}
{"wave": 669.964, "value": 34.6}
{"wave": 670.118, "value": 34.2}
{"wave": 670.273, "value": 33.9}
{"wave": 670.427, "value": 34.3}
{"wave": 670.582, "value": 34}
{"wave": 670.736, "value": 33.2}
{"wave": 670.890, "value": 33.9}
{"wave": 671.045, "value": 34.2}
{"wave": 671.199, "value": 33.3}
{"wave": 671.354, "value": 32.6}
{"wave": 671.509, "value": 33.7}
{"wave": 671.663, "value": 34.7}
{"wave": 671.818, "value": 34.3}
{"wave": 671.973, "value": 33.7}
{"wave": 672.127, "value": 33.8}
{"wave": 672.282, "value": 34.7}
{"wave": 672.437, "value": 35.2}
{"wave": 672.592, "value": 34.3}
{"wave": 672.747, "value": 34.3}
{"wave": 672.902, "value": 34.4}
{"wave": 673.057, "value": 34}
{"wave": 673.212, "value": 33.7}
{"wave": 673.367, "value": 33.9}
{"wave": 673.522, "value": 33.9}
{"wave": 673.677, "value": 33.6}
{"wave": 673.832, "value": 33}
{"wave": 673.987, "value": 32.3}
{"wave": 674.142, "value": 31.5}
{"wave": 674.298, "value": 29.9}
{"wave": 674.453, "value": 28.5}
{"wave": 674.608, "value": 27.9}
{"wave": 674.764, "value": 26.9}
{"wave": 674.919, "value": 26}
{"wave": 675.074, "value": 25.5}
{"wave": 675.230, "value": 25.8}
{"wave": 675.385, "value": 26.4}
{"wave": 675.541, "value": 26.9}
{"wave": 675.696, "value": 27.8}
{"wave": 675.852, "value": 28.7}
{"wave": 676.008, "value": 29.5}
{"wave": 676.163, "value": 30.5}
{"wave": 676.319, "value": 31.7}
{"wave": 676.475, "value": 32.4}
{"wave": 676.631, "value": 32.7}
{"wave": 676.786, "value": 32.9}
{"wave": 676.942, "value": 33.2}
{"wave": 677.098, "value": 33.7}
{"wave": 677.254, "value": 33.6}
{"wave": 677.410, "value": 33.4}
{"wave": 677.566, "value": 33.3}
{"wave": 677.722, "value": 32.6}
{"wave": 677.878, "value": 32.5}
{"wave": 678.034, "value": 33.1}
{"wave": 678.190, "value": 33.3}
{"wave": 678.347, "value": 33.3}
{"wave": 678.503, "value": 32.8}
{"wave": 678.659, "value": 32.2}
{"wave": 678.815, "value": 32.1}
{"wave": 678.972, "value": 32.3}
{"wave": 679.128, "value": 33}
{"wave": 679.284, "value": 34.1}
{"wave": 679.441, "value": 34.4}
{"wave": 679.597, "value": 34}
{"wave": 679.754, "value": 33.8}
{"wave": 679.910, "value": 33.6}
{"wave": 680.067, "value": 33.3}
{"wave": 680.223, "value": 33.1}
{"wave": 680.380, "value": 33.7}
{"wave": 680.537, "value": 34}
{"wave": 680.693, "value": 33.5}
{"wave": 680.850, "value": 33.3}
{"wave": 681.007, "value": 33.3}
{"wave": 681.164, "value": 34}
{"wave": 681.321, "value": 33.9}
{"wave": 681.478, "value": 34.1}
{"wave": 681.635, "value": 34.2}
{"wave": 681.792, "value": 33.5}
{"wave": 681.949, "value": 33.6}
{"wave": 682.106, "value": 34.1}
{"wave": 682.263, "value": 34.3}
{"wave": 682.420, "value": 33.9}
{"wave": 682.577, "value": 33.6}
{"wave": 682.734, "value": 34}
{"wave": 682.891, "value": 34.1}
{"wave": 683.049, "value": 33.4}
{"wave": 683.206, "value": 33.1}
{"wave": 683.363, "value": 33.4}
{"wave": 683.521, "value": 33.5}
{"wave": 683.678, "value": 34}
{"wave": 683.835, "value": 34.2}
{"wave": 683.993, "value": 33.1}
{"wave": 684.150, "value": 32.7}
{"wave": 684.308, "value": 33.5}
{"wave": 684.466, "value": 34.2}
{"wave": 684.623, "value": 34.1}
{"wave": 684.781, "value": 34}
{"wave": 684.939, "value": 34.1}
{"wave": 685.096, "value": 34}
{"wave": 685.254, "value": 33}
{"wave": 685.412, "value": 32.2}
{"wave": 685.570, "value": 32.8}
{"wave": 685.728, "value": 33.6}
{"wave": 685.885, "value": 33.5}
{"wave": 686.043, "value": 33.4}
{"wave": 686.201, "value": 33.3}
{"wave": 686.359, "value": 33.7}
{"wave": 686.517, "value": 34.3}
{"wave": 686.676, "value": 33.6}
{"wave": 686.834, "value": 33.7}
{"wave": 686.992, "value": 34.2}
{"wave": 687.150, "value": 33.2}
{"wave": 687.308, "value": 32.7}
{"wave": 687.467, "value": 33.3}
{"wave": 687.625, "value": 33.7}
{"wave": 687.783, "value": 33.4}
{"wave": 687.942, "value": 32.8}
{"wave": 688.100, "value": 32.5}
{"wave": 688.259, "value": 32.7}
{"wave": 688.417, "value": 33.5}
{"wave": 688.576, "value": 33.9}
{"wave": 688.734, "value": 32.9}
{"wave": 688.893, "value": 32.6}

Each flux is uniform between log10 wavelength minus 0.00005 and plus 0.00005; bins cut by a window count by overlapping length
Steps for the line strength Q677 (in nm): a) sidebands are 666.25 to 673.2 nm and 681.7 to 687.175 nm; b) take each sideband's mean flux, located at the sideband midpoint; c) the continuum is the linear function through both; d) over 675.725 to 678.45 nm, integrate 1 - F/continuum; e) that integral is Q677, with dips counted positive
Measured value 0.157 nm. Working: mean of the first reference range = 34.9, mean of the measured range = 32.3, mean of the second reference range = 33.6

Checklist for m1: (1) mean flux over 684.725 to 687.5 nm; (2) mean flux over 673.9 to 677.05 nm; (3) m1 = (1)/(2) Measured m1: 1.14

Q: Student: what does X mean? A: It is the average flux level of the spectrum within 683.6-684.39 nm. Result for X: 33.5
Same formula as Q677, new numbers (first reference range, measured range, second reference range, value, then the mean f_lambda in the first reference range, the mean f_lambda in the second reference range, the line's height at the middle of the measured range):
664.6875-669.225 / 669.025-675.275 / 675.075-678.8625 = 0.08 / 35.7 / 31.3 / 33.4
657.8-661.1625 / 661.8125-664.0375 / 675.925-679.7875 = 0.03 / 34.1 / 32.8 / 33.8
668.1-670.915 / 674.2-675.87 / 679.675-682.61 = 0.35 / 35.2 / 33.7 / 34.5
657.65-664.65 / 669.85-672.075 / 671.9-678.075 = -0.12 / 33.9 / 31.5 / 32.2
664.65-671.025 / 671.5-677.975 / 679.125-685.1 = 0.55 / 35.4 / 33.7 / 34.6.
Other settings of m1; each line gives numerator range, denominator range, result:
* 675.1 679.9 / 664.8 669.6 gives 0.89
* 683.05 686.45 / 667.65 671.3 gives 0.95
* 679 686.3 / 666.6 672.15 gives 0.96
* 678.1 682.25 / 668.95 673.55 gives 0.97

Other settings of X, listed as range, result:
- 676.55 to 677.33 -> 33.2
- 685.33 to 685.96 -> 33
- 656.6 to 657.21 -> 35.4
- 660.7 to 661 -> 34.6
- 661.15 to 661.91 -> 33.5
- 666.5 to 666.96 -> 35.3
